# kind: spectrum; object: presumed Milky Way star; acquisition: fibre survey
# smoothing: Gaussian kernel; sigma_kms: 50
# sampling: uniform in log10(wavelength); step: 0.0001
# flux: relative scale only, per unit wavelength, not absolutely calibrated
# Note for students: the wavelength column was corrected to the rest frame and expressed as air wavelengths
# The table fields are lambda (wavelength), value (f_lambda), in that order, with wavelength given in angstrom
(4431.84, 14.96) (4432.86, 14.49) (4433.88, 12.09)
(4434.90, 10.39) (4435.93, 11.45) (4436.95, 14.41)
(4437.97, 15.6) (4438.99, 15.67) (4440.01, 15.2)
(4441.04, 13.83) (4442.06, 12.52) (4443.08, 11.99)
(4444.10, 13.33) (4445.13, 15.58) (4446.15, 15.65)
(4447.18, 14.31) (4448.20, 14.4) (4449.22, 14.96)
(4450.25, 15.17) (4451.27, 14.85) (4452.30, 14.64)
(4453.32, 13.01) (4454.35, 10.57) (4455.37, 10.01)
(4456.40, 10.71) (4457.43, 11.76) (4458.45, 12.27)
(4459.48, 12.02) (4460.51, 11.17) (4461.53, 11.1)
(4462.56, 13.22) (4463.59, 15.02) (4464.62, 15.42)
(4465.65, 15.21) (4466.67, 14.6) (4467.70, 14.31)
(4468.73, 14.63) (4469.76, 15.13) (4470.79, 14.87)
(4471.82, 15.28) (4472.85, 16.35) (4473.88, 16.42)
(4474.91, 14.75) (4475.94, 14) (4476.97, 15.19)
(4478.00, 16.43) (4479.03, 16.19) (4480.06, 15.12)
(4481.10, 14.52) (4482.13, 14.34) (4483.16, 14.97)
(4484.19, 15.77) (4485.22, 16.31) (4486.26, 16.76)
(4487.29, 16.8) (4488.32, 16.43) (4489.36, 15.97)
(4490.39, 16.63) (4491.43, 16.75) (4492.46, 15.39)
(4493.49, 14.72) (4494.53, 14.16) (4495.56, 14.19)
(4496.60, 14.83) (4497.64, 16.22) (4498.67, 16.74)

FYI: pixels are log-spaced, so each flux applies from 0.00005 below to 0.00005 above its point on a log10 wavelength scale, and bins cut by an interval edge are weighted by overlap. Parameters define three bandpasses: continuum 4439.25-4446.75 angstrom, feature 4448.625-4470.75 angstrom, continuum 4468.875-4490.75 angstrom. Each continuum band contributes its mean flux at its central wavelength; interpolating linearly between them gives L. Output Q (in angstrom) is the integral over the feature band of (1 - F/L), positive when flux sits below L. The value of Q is 2.1 angstrom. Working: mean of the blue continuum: 14.1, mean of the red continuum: 15.6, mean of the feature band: 13.4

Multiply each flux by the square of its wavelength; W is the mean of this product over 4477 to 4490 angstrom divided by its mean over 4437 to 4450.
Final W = 1.1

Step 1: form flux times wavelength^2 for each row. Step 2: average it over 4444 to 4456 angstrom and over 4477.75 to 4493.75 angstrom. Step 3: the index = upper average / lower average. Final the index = 1.16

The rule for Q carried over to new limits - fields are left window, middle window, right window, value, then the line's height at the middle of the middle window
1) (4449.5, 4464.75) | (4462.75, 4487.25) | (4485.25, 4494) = -1.2 angstrom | 14.6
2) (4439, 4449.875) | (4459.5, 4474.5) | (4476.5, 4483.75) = 0.5 angstrom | 14.9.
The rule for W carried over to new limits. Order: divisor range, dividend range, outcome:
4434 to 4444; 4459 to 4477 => 1.09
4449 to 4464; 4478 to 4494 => 1.27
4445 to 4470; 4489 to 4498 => 1.16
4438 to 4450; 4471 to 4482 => 1.08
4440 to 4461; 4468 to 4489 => 1.19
